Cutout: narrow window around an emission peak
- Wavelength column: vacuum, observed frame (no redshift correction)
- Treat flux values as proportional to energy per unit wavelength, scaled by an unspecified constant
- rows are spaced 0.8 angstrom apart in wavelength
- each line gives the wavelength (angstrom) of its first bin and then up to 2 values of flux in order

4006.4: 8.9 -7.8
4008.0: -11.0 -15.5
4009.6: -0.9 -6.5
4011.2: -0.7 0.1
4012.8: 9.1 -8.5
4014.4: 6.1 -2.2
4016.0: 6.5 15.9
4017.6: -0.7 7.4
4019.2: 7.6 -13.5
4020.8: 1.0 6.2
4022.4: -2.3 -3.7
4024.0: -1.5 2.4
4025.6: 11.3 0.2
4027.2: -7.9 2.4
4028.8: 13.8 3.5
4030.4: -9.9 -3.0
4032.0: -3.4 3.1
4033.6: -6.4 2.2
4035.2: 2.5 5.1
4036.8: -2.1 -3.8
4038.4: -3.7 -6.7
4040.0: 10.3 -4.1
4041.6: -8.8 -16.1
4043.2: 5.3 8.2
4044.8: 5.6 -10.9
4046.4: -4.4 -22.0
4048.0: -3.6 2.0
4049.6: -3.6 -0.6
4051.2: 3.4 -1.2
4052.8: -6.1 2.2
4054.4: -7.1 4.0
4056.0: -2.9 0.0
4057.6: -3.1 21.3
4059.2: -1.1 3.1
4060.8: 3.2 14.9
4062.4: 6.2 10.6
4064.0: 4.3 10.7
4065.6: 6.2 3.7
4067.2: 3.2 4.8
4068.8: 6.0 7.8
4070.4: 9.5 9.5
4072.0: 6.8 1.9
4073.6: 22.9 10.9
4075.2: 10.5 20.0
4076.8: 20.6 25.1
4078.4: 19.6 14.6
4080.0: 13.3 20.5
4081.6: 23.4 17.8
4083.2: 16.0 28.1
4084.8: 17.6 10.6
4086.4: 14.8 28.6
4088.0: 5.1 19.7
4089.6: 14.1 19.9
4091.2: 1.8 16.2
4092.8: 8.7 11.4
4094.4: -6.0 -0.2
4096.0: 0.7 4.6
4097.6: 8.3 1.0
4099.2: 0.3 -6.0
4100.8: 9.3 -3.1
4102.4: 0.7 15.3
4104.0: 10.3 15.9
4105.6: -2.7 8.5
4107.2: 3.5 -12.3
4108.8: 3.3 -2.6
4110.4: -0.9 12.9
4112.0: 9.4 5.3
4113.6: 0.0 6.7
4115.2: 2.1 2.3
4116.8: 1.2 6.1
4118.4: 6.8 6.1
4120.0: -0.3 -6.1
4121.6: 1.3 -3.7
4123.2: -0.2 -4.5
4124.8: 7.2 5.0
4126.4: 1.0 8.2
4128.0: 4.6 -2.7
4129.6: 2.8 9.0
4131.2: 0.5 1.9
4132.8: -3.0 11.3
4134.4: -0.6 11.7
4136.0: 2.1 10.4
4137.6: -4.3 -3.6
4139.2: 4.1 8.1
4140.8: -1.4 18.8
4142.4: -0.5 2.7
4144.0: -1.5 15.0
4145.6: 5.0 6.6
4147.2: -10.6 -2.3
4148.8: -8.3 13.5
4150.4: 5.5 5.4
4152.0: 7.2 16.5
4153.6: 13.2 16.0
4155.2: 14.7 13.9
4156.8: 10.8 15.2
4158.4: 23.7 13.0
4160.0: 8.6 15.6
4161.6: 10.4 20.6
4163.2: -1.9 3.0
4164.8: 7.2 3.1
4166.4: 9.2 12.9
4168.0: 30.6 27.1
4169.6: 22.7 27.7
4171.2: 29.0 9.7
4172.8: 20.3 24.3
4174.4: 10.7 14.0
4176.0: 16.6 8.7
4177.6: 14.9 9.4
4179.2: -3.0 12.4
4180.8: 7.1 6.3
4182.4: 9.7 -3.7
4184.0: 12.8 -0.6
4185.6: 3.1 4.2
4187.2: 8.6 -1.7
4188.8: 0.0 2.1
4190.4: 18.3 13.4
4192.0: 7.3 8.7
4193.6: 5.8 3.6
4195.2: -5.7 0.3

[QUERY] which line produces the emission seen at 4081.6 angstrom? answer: Lyman alpha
